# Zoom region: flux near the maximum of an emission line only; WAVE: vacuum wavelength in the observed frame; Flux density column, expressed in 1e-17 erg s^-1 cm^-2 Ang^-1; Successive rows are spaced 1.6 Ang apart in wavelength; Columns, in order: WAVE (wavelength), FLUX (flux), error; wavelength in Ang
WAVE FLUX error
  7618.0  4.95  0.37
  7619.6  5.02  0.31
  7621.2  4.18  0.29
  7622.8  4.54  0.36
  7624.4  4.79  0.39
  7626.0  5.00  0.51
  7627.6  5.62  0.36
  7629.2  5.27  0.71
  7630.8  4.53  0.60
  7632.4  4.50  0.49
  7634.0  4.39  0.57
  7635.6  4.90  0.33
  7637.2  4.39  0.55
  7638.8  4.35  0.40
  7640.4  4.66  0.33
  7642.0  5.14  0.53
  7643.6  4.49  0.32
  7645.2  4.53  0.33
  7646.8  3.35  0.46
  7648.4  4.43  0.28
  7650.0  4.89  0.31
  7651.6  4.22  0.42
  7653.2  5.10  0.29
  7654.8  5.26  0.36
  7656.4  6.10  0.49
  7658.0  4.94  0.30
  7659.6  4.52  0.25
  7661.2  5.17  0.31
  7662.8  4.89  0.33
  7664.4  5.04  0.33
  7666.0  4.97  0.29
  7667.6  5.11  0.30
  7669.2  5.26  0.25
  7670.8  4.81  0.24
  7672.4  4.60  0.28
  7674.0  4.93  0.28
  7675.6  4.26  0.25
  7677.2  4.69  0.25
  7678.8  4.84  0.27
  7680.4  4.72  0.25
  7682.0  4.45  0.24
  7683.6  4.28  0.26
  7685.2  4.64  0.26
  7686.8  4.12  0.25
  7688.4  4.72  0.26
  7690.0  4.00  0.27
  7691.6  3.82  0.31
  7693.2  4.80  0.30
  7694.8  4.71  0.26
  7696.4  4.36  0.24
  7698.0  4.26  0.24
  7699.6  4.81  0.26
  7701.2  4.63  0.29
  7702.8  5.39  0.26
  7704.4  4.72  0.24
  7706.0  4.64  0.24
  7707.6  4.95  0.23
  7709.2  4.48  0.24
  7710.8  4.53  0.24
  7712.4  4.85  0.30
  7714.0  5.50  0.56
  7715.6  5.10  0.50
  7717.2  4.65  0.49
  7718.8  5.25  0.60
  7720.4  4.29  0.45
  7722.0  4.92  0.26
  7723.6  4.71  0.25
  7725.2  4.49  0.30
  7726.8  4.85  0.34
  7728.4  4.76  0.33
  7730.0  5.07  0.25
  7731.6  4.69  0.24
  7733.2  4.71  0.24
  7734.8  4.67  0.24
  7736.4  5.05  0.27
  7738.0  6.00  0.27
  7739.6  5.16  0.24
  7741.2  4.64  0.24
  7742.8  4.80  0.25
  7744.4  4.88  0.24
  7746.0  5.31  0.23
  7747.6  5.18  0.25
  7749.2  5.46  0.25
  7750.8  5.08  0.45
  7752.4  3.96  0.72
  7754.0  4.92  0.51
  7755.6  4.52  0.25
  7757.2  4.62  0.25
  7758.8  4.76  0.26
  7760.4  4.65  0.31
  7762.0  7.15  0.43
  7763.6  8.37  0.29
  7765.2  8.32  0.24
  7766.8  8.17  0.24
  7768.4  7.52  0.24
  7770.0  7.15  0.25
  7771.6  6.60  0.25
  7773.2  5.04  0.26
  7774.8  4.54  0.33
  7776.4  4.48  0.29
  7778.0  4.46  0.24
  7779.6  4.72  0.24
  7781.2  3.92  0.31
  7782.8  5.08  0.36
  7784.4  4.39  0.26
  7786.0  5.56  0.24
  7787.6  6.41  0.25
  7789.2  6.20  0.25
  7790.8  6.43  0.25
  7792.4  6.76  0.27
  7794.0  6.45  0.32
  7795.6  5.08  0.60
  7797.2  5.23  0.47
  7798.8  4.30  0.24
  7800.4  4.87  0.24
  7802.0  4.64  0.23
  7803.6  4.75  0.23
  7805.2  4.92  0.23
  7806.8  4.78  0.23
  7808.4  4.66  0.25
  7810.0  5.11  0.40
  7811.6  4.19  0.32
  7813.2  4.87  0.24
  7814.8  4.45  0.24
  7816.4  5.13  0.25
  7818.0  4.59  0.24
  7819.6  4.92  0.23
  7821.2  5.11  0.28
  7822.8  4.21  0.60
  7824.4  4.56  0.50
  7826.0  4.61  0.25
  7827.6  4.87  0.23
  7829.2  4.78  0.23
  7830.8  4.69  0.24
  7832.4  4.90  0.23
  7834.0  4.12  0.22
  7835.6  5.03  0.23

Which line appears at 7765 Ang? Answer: H-alpha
